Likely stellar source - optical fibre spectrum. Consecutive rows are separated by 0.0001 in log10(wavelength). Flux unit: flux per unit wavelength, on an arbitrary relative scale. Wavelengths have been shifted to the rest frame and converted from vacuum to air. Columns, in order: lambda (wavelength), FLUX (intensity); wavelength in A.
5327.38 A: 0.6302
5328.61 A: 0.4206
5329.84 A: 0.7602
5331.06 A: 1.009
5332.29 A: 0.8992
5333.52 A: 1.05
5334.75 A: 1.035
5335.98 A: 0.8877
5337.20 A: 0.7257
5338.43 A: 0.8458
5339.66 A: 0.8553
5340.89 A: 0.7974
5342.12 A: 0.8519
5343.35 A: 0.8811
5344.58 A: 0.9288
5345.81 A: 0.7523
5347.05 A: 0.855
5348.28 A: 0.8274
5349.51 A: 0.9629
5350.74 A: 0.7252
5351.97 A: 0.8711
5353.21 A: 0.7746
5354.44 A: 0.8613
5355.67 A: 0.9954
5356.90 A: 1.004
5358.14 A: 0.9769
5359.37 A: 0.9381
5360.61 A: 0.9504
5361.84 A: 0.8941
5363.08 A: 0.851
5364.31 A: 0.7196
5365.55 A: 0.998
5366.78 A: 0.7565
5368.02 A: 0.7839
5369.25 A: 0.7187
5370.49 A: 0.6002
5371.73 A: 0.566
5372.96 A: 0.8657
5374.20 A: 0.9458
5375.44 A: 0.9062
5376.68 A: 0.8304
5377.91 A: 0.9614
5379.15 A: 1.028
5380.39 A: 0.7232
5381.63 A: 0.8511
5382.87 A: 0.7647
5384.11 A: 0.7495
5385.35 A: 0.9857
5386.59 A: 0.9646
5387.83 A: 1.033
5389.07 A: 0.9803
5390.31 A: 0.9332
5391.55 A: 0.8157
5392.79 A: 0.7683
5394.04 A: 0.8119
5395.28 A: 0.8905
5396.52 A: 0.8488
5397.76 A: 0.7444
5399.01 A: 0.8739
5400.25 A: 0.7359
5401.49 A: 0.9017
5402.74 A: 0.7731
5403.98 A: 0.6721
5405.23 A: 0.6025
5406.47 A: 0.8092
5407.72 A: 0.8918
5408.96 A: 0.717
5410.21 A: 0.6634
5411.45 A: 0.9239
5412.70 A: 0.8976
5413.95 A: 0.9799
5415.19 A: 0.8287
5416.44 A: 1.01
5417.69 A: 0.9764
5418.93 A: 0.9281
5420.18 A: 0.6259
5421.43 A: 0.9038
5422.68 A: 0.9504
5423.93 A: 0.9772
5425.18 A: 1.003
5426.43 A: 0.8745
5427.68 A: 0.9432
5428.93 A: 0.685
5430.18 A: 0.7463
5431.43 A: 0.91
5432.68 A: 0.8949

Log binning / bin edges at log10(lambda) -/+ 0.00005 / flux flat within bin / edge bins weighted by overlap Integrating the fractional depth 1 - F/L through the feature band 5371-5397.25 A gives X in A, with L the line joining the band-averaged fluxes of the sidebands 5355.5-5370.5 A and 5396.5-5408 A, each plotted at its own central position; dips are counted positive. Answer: -1.52 A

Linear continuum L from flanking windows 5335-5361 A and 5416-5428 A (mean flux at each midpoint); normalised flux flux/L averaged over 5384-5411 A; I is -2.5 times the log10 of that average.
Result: 0.09 mag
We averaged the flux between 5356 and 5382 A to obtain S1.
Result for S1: 0.852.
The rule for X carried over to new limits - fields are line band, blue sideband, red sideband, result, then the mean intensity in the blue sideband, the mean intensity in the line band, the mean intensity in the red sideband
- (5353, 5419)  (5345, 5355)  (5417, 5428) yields 1.3 A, 0.83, 0.851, 0.909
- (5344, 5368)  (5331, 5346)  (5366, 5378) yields -1.1 A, 0.885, 0.873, 0.79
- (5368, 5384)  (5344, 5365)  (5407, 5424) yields 1.2 A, 0.876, 0.81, 0.873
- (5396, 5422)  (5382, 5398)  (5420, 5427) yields 2.0 A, 0.871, 0.824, 0.905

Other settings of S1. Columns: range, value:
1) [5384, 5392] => 0.937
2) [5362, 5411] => 0.823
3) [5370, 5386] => 0.831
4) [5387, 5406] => 0.827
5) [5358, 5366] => 0.897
